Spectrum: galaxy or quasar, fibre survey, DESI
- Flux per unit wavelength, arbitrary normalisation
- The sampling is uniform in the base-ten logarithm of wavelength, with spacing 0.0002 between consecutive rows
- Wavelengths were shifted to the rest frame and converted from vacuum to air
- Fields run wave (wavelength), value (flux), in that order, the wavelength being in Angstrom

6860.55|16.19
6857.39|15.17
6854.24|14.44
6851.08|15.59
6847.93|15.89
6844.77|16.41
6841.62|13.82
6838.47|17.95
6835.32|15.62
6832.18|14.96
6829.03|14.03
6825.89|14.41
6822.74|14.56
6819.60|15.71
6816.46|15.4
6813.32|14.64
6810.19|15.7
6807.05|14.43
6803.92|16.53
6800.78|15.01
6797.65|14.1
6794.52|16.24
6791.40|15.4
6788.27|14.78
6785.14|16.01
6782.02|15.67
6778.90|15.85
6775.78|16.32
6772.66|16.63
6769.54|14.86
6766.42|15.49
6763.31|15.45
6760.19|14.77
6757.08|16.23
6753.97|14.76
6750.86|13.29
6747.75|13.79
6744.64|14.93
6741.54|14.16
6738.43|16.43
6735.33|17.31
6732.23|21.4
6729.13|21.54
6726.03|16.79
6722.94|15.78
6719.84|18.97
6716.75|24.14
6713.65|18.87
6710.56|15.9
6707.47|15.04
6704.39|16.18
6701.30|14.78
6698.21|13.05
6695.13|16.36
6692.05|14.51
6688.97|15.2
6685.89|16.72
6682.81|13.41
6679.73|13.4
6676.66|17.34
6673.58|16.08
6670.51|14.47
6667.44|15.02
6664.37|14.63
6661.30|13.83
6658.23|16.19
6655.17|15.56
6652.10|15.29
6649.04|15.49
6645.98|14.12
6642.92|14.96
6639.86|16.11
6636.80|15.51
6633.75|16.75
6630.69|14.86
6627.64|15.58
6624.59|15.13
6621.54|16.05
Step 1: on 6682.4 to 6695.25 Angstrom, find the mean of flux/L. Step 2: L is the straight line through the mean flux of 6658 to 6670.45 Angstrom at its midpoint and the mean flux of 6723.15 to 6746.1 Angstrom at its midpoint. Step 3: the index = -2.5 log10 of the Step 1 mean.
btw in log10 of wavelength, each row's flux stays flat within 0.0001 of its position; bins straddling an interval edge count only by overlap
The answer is 0.03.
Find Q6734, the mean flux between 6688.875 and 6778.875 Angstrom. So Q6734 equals 16.3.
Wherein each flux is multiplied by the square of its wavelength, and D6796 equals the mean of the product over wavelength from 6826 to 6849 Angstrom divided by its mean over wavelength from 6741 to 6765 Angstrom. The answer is 1.08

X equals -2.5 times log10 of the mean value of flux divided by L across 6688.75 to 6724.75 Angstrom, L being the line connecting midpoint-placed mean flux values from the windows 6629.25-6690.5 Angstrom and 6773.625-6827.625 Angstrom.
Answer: -0.09 mag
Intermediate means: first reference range 15.2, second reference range 15.3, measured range 16.6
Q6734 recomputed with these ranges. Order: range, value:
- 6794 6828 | 15.1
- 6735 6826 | 15.3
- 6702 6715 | 16.4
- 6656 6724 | 15.9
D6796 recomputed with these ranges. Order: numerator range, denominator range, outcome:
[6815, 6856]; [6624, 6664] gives 1.06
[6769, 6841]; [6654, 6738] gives 0.97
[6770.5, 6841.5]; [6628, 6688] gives 1.06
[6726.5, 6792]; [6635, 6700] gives 1.09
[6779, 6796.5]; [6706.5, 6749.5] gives 0.91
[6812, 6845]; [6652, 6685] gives 1.06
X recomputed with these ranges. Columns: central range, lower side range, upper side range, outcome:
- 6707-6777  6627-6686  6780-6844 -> -0.10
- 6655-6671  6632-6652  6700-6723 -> 0.08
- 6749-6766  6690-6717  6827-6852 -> 0.07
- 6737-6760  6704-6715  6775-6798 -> 0.09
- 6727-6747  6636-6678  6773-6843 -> -0.14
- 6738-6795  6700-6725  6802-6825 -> 0.07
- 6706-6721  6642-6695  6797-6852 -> -0.22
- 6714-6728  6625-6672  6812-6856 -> -0.24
